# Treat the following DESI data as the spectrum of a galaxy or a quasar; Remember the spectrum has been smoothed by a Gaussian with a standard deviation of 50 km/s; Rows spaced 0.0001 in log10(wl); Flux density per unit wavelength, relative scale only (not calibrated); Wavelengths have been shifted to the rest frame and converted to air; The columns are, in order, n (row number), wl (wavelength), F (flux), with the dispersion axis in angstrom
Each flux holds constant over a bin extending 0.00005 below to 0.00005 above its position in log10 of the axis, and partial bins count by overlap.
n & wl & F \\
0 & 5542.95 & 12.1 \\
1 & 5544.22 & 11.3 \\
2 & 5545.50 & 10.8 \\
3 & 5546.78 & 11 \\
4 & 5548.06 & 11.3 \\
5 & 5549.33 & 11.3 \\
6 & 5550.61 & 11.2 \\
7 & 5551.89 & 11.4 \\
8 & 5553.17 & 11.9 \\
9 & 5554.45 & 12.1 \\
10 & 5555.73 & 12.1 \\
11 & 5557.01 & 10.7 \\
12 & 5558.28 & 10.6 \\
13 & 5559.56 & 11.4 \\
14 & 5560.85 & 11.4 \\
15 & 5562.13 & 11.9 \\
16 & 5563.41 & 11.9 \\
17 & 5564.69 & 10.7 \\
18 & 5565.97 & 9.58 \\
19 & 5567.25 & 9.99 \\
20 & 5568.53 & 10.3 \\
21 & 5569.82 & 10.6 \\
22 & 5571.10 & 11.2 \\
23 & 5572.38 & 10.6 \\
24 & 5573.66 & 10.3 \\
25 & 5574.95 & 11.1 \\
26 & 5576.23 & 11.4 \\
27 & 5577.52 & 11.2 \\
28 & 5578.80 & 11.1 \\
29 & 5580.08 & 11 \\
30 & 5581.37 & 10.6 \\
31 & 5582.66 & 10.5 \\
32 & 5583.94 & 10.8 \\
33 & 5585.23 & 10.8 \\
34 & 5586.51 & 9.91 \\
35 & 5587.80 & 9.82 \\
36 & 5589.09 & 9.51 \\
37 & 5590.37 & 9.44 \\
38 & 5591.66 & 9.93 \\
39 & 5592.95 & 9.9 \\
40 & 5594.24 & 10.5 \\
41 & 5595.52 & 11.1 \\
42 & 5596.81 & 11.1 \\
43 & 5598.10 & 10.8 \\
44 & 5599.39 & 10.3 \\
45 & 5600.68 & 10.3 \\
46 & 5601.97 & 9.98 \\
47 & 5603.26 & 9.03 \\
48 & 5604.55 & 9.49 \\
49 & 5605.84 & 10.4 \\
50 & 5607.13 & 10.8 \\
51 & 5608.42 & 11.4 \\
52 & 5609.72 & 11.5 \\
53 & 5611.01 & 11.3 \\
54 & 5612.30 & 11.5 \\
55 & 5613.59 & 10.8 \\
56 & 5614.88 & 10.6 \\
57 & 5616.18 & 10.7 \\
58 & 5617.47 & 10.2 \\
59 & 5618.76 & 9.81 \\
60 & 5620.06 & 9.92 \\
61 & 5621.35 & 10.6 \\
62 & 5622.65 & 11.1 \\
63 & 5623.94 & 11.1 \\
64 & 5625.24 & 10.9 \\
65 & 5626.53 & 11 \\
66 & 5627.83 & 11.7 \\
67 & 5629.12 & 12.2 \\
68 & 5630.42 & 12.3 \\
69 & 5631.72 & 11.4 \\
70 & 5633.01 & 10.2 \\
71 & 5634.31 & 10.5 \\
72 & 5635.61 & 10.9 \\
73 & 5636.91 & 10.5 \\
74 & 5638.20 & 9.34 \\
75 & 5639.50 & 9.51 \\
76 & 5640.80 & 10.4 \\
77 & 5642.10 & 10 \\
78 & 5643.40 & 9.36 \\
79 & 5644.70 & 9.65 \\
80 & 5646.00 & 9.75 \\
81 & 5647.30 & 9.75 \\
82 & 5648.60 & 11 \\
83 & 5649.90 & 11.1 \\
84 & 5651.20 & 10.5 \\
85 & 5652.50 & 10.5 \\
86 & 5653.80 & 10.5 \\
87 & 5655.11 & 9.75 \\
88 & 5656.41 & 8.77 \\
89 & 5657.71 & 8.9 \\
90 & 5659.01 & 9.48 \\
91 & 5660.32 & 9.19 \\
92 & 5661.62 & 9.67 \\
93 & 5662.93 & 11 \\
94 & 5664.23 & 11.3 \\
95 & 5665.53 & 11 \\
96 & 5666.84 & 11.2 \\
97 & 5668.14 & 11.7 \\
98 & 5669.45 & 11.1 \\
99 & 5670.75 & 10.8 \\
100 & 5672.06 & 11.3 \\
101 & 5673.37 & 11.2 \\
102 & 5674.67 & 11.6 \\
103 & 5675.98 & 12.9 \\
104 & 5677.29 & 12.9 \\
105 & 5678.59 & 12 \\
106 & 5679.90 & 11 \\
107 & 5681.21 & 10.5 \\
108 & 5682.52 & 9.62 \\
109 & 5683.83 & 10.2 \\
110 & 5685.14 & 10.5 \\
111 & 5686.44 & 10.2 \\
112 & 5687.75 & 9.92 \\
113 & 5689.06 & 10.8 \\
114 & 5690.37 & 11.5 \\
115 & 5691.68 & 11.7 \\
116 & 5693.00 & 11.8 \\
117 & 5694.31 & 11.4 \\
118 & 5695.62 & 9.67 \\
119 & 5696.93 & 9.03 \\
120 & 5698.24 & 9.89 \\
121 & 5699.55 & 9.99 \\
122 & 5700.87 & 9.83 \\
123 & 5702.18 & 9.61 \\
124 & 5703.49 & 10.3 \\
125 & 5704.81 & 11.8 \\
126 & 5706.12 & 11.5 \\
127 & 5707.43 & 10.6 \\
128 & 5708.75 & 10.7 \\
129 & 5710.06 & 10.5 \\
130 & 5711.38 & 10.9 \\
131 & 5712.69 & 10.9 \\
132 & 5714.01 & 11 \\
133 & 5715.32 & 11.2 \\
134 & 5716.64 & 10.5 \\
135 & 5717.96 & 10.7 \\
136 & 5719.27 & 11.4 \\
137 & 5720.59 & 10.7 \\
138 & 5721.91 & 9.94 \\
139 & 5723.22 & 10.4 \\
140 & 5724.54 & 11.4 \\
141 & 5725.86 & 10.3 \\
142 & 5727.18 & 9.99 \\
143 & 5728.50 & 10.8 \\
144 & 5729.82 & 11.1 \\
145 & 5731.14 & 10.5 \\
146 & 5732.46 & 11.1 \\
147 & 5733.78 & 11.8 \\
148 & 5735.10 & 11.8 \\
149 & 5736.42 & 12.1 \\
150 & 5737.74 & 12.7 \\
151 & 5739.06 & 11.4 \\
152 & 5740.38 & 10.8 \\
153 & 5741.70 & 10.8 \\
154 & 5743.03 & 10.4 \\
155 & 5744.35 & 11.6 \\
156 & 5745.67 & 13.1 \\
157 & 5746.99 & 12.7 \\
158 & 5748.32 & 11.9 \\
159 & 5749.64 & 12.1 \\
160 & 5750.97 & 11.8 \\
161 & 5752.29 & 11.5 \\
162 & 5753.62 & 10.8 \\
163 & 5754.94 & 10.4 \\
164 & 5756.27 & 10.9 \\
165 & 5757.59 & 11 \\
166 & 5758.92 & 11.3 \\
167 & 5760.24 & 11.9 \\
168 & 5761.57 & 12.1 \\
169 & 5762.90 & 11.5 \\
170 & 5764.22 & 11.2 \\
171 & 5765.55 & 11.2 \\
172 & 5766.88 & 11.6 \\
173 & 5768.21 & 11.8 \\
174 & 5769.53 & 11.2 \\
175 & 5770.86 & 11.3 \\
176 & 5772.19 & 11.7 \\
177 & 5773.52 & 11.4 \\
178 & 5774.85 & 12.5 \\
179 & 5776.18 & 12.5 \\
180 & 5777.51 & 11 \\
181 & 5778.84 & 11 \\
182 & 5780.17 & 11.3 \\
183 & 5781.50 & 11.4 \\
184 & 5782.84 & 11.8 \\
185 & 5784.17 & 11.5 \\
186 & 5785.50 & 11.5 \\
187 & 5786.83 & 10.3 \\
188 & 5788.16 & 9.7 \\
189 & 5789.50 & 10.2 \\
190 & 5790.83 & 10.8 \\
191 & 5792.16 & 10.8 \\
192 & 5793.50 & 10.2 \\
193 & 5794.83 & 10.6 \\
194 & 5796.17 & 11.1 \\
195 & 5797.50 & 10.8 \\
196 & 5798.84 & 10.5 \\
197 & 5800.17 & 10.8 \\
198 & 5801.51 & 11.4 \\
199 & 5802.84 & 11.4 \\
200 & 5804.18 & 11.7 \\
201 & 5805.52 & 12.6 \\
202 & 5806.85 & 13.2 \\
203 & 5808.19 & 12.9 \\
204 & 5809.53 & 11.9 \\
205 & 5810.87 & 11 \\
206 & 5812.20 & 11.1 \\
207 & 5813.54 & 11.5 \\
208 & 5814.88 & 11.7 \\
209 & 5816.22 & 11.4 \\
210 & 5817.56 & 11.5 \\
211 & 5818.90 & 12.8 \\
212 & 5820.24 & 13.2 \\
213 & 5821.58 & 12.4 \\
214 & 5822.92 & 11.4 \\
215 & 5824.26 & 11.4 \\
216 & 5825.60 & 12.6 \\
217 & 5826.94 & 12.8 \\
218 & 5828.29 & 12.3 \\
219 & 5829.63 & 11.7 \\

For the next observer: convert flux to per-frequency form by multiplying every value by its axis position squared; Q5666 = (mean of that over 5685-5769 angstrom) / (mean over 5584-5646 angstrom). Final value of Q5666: 1.09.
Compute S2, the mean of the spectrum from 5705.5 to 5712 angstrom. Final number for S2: 10.8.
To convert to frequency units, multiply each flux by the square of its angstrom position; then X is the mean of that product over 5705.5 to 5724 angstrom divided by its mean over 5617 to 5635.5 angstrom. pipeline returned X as 1.0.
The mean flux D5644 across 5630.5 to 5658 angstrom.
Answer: 10.2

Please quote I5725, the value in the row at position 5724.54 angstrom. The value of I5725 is 11.4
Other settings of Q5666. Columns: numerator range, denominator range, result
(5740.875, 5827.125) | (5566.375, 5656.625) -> 1.16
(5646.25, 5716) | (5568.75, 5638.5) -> 1.03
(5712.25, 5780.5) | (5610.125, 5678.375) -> 1.10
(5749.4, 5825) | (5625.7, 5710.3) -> 1.12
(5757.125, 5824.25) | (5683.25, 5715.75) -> 1.11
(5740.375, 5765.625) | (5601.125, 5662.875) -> 1.15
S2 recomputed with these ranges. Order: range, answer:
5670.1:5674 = 11.1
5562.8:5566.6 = 10.7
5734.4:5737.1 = 12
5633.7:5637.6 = 10.6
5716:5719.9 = 10.9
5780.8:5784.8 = 11.5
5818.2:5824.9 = 12.2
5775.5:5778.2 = 11.7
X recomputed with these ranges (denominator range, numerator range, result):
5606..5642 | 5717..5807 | 1.09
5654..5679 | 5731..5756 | 1.10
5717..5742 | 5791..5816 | 1.06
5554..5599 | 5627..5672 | 1.00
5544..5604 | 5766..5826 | 1.15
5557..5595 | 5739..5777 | 1.16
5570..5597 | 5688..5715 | 1.05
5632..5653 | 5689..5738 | 1.09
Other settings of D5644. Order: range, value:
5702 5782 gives 11.2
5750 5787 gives 11.4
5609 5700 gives 10.7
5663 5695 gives 11.2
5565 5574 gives 10.4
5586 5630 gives 10.6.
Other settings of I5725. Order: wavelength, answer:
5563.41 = 11.9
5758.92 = 11.3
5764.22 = 11.2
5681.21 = 10.5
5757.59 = 11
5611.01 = 11.3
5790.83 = 10.8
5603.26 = 9.03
